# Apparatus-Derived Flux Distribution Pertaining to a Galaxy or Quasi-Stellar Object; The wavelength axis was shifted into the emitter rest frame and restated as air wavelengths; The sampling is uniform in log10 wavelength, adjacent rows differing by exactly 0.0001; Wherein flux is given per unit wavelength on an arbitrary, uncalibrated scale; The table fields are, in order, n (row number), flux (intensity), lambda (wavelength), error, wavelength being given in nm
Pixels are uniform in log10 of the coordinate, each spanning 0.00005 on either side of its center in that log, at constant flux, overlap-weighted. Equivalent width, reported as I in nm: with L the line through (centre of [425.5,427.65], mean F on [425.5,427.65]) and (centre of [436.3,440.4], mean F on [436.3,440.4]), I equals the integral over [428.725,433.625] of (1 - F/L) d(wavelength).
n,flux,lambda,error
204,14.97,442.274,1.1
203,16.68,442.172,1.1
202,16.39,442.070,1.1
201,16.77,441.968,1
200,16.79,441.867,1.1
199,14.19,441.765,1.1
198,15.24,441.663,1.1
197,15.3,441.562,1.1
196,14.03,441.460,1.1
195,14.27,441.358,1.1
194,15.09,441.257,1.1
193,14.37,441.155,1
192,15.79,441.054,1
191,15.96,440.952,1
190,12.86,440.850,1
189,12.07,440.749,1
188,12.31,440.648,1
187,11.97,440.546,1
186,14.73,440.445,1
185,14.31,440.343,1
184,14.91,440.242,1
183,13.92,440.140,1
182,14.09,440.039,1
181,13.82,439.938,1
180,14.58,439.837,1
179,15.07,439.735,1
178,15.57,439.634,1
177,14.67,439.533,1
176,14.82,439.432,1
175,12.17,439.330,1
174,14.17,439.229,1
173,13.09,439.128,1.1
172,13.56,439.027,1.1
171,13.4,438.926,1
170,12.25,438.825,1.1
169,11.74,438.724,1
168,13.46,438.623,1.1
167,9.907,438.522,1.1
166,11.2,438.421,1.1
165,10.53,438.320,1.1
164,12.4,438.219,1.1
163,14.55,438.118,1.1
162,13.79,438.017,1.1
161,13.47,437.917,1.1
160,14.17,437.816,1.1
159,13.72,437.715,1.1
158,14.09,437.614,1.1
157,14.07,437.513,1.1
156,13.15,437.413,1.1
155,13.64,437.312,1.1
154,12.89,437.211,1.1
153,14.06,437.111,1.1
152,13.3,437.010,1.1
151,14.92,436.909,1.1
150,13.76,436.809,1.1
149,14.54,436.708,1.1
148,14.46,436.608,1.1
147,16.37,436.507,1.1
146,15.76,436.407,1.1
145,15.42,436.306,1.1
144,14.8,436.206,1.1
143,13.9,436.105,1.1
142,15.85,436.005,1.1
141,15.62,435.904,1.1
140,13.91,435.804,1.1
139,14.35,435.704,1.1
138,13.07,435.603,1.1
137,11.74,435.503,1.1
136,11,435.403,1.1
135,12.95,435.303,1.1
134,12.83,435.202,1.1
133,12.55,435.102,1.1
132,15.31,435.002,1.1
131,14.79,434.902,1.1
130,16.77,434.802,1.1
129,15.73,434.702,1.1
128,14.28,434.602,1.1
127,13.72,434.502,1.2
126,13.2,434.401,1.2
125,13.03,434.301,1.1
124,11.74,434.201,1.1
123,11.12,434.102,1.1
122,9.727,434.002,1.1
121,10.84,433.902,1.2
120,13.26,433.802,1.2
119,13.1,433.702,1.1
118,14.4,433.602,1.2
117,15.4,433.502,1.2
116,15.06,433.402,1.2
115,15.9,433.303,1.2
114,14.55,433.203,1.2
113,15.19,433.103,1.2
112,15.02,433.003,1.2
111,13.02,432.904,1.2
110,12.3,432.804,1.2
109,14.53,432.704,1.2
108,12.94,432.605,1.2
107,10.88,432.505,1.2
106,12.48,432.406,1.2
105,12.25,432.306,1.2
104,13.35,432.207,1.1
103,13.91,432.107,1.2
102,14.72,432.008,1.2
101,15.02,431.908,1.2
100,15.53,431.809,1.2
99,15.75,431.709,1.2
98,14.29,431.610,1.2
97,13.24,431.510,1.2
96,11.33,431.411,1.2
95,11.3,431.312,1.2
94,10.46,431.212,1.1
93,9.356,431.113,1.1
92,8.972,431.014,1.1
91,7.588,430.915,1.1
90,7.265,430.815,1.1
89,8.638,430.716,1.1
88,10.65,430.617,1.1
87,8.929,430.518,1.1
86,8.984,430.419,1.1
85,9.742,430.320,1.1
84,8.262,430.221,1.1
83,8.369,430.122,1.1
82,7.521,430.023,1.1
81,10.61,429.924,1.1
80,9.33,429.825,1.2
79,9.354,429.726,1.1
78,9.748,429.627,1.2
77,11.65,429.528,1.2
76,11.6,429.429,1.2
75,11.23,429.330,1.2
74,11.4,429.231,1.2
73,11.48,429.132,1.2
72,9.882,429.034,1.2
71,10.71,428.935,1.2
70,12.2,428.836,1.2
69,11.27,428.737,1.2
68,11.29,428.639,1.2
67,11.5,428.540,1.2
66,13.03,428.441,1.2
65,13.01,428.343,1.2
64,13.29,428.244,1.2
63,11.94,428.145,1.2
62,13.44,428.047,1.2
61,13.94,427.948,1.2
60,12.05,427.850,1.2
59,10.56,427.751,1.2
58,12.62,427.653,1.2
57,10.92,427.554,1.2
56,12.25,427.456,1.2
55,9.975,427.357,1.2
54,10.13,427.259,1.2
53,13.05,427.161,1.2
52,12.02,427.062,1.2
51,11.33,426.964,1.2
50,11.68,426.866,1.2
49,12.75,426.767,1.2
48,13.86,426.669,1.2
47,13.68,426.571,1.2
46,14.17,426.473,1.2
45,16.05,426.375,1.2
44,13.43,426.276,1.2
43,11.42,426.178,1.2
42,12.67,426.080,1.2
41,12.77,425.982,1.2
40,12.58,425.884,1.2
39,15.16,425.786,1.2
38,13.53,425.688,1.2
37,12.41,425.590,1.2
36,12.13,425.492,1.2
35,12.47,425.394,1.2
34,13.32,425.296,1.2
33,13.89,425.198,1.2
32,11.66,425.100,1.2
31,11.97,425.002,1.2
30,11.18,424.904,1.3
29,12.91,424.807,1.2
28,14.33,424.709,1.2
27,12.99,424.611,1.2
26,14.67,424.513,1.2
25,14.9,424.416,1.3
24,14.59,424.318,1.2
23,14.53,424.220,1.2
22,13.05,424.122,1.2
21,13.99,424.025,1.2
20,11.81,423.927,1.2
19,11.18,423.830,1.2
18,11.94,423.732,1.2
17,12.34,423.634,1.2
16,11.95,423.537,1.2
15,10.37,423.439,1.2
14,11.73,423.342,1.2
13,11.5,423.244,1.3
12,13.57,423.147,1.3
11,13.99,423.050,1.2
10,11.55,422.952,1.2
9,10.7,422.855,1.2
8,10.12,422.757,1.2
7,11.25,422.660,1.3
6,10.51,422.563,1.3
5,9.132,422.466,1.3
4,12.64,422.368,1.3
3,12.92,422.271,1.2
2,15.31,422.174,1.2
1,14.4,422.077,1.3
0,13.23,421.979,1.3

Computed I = 0.50 nm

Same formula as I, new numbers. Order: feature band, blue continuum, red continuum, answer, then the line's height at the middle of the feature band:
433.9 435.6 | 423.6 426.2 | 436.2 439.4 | 0.04 nm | 13.4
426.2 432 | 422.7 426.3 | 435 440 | 0.69 nm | 13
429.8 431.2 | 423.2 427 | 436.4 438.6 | 0.45 nm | 13.2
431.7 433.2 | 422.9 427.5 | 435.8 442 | -0.04 nm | 13.4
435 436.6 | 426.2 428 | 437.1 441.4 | -0.10 nm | 13.3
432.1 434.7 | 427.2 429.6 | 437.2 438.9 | -0.21 nm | 12.3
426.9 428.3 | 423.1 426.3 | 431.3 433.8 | 0.13 nm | 13.2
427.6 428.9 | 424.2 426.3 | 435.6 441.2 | 0.10 nm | 13.3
